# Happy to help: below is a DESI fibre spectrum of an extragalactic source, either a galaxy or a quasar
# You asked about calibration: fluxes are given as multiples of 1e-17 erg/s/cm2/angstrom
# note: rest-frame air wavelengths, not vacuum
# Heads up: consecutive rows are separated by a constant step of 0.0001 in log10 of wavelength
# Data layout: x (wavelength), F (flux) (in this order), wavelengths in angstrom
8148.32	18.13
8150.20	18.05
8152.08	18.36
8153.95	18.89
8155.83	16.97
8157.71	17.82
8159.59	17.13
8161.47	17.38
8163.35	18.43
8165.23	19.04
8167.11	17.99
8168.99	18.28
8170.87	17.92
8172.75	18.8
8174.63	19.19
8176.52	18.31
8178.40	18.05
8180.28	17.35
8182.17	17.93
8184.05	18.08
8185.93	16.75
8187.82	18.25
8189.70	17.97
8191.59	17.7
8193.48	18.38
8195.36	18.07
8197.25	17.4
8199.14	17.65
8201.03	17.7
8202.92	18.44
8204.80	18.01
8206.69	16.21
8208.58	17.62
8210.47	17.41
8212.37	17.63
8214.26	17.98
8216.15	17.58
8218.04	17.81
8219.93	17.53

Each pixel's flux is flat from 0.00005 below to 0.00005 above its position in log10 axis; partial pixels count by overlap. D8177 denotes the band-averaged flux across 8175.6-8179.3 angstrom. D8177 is 18.2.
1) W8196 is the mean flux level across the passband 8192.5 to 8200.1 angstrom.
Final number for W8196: 17.9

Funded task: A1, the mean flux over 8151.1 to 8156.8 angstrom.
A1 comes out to 18.1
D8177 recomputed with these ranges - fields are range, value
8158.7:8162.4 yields 17.3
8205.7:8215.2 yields 17.4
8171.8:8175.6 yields 19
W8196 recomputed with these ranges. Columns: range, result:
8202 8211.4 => 17.6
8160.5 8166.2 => 18.3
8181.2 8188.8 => 17.8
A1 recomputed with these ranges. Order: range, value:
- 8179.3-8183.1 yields 17.6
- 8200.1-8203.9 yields 18.1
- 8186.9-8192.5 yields 18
